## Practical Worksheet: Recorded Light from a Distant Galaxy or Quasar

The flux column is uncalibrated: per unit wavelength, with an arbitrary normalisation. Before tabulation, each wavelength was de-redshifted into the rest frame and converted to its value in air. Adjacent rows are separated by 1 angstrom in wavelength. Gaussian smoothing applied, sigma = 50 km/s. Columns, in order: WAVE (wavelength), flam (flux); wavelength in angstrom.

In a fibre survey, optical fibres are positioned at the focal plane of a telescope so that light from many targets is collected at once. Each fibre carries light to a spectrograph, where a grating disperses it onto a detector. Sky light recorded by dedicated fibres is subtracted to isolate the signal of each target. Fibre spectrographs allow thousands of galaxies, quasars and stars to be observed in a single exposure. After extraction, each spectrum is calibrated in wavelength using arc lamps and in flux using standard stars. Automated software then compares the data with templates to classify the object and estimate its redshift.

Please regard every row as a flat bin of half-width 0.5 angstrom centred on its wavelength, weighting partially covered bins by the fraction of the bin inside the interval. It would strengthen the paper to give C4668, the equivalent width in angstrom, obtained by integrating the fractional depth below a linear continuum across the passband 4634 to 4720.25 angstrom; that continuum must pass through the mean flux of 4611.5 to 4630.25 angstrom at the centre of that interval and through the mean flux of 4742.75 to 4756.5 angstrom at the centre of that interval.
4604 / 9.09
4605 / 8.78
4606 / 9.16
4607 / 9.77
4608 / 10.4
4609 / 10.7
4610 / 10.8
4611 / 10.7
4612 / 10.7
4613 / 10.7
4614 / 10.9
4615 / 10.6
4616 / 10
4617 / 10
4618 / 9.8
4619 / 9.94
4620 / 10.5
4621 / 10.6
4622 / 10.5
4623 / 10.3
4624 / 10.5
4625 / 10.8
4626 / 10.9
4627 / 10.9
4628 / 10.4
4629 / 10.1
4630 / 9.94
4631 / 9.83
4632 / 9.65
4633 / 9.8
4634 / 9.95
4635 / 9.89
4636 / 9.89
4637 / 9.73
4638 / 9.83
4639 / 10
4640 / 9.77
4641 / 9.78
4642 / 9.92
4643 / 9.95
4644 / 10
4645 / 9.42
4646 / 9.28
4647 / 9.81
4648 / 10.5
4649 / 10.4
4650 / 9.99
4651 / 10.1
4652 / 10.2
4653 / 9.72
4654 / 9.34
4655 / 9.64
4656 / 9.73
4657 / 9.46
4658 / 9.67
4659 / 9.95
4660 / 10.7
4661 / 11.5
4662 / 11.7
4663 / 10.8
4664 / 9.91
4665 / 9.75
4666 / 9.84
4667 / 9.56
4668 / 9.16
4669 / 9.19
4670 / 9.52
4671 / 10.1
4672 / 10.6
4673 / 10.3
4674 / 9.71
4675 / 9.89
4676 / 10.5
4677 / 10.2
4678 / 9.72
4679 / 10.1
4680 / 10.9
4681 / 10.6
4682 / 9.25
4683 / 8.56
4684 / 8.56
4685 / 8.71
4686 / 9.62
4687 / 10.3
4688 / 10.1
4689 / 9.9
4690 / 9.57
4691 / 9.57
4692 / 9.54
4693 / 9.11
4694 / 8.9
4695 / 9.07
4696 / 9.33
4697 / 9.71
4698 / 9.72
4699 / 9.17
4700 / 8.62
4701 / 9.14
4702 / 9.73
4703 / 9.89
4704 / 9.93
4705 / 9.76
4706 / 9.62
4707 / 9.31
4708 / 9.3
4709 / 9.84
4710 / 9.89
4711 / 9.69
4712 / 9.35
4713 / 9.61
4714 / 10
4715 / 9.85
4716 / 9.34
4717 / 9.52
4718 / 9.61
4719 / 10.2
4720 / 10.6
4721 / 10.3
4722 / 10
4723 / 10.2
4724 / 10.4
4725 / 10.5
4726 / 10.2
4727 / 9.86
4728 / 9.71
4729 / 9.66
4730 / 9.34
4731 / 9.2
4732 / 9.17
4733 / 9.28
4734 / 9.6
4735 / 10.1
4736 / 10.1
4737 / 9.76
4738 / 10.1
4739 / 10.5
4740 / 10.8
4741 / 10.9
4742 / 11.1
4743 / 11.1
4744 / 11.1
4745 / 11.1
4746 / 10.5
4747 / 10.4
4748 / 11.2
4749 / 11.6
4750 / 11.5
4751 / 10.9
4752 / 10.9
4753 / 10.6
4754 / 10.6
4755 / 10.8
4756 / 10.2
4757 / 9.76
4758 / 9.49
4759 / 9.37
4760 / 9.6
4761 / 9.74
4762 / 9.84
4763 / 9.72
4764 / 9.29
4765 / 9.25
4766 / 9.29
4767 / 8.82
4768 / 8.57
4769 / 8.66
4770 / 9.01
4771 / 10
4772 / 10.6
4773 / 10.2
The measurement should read 6.8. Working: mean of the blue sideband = 10.4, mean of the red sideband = 10.9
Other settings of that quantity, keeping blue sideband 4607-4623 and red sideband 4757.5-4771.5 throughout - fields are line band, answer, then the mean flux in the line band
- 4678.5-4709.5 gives 1.0 angstrom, 9.53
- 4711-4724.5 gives -0.3 angstrom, 9.91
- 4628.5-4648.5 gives 0.8 angstrom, 9.85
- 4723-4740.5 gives -0.6 angstrom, 9.91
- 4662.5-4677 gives 0.1 angstrom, 9.93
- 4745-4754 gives -1.4 angstrom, 10.9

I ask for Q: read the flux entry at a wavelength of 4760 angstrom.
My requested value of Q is 9.6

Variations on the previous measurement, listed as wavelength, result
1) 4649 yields 10.4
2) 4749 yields 11.6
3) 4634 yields 9.95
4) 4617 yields 10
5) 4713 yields 9.61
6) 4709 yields 9.84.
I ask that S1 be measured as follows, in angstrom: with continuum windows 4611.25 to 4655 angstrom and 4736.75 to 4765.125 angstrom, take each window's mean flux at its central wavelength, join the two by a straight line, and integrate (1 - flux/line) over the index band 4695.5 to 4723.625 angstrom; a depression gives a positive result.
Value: 1.7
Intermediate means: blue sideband 10.1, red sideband 10.4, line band 9.69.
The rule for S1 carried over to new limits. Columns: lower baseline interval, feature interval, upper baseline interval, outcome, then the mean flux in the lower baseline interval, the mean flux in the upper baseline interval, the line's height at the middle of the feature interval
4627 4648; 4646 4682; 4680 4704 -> -1.40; 9.89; 9.46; 9.68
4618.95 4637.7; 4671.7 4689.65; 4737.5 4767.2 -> 0.74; 10.2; 10.4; 10.3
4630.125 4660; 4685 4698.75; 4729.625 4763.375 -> 0.72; 9.85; 10.3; 10.1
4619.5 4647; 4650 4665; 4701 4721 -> -0.28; 10.1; 9.74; 9.97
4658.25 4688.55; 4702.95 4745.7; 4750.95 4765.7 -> -0.08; 9.97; 9.97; 9.97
